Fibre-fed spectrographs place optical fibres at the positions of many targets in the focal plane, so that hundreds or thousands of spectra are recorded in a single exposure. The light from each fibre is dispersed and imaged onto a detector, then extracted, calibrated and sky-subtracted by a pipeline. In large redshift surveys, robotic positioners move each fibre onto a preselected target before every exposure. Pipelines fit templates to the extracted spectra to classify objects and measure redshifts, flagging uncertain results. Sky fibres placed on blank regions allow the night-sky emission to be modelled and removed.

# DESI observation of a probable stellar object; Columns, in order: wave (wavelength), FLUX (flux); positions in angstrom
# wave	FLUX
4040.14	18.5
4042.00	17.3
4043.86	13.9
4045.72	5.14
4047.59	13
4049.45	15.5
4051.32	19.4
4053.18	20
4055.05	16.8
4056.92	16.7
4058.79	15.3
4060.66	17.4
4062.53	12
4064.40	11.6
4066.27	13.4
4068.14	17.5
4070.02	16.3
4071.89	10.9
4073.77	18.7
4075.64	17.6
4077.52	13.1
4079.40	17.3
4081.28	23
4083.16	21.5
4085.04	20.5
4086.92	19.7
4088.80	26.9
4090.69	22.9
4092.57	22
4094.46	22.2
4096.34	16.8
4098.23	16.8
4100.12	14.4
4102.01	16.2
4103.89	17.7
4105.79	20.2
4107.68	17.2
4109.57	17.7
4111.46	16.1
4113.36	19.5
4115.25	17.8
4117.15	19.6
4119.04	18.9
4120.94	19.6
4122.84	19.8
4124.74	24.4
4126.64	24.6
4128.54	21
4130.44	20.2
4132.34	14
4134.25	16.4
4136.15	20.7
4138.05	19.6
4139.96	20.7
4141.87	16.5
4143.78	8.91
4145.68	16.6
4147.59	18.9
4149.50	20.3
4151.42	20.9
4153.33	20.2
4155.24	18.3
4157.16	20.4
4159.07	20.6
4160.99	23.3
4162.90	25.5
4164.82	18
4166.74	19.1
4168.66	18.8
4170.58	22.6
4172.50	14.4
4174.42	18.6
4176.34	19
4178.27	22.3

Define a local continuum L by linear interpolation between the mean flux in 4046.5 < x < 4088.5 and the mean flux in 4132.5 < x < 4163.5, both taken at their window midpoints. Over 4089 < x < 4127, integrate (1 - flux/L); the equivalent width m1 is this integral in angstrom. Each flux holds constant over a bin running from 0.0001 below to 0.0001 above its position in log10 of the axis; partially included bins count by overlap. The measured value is -2.9 angstrom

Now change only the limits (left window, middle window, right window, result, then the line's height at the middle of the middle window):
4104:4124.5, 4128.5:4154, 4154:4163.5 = 2.89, 20.4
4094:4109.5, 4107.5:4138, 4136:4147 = -3.61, 17.2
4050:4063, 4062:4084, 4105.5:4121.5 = 1.59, 17.4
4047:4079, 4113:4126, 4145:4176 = -1.45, 18.1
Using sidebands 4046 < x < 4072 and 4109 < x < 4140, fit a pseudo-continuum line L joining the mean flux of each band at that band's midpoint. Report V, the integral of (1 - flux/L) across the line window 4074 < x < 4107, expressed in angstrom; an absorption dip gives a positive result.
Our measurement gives -3.9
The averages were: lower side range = 15.3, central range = 19.3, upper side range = 19.4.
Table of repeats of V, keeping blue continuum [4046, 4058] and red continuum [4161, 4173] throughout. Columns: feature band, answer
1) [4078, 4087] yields -1.5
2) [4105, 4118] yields 0.0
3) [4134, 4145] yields 1.2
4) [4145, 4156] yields 0.2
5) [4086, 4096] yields -2.7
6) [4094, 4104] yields 0.4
